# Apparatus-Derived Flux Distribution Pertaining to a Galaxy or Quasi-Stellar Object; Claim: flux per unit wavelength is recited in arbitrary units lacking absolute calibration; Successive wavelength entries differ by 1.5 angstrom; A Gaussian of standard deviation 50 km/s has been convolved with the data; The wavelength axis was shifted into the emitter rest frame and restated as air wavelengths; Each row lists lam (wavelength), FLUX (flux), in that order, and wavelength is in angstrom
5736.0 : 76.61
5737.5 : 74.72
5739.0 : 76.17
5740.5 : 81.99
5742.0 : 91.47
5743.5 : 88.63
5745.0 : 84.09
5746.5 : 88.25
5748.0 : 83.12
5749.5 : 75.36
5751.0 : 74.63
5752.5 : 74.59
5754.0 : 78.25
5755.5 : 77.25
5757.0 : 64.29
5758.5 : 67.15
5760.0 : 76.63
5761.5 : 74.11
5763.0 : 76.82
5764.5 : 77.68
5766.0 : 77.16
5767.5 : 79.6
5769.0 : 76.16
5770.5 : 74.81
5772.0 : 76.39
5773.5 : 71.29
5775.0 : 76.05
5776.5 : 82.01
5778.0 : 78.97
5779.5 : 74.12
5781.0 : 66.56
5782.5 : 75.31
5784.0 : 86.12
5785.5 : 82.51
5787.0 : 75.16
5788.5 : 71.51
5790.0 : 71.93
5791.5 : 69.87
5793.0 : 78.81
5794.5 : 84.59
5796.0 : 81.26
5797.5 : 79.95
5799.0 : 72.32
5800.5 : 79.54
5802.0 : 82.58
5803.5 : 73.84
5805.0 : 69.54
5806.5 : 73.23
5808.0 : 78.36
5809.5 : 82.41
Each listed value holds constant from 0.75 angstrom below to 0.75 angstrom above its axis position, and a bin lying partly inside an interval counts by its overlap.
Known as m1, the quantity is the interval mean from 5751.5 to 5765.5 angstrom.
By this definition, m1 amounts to 74.2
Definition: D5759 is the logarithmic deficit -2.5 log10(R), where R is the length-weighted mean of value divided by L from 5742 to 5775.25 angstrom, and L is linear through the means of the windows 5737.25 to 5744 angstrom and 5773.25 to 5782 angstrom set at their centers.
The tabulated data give 0.026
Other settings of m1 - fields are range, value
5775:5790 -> 76.6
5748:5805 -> 76.1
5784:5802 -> 77.7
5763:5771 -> 77.1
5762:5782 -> 75.9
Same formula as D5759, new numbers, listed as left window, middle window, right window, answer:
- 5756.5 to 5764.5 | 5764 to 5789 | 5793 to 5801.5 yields -0.014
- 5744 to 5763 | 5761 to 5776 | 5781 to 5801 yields 0.010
